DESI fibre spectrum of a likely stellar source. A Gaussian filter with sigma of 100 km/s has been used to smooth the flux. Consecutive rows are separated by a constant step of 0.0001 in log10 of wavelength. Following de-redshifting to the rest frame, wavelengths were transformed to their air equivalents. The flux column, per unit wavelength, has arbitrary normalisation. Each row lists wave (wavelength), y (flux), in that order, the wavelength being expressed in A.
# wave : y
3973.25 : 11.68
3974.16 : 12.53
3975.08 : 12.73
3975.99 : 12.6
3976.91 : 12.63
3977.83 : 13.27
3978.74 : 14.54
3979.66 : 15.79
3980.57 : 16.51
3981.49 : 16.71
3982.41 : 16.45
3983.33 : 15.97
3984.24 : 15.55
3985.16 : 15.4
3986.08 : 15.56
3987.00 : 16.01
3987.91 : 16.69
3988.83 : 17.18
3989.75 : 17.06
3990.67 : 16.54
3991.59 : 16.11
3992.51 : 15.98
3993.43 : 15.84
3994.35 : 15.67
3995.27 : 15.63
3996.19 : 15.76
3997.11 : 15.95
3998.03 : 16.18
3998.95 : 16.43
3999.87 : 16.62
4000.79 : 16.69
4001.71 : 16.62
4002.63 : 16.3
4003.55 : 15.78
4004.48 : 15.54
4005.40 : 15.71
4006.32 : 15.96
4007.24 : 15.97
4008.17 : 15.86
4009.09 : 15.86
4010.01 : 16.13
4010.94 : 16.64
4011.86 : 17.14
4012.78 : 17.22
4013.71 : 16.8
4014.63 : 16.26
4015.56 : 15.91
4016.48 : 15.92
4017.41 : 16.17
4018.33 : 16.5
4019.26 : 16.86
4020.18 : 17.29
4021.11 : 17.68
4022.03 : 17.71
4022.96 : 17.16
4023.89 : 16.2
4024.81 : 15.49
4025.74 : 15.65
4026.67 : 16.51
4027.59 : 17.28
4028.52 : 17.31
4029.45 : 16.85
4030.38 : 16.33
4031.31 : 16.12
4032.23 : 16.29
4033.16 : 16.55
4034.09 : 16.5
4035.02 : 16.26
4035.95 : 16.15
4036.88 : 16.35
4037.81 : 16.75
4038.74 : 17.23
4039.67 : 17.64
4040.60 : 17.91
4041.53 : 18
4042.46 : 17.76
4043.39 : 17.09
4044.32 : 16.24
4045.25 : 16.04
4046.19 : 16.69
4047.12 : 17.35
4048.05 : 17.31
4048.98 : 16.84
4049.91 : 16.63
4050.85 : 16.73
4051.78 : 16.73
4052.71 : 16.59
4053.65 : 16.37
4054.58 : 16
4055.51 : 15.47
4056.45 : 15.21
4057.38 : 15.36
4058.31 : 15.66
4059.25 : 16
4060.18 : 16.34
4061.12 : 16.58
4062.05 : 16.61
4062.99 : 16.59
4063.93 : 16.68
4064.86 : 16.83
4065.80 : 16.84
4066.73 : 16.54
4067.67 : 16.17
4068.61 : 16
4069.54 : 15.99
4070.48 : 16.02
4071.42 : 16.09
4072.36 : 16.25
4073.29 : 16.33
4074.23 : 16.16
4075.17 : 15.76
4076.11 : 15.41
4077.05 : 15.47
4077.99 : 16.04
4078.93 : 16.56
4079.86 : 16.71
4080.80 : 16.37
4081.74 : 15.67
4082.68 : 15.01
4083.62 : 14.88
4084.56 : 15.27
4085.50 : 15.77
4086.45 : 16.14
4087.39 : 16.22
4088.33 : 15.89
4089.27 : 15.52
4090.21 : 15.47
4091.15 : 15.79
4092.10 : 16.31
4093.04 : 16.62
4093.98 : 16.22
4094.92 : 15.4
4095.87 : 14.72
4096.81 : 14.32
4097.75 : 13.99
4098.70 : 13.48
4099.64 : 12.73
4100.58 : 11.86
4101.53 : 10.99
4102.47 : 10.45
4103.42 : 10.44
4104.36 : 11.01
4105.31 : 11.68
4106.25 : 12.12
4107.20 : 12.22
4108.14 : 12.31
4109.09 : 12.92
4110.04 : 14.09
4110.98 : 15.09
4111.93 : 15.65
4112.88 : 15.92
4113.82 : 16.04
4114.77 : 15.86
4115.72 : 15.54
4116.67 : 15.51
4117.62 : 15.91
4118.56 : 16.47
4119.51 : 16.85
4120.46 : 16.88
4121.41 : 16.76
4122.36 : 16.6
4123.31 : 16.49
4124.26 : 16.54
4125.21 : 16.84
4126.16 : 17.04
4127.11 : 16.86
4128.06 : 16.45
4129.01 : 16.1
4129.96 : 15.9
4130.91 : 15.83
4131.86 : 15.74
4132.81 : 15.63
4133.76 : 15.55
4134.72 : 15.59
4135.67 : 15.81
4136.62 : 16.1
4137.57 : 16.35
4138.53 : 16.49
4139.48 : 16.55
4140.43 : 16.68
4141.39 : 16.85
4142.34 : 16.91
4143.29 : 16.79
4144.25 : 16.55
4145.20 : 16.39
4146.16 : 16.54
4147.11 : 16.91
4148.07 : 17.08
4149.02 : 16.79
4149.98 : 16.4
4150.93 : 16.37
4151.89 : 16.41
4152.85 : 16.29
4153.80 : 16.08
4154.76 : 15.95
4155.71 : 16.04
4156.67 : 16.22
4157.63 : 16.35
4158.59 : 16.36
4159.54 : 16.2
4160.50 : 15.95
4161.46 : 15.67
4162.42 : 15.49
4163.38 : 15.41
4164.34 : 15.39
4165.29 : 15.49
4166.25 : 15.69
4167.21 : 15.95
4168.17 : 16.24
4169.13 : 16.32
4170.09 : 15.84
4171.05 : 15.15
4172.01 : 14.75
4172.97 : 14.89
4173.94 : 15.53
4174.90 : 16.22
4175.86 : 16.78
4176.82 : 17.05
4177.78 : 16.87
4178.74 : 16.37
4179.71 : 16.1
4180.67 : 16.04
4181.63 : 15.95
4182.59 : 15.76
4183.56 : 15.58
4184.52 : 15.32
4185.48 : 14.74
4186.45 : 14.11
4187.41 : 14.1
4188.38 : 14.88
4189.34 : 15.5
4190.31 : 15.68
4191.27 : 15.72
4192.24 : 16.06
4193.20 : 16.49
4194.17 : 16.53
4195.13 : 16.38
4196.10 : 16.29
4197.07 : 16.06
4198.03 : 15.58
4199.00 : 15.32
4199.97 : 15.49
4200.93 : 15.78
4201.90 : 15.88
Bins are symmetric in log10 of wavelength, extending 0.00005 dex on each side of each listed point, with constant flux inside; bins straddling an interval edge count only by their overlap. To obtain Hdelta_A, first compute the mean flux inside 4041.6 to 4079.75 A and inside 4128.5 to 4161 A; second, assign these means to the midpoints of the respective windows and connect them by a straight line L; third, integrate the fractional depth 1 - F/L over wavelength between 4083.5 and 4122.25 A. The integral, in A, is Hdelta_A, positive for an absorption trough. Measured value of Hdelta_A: 4.12 A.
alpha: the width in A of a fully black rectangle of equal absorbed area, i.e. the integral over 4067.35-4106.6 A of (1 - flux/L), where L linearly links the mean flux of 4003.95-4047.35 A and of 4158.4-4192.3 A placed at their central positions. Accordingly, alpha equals 3.3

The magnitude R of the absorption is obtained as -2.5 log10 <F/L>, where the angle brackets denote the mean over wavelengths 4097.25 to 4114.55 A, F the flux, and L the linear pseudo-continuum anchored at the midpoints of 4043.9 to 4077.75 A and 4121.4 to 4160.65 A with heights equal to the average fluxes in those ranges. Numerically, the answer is 0.25 mag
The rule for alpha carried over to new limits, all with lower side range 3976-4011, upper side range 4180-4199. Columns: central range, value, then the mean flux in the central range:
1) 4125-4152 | -1.2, 16.4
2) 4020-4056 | -2.1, 16.7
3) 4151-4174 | -0.3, 15.8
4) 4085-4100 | 0.4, 15.3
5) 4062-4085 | -0.5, 16.1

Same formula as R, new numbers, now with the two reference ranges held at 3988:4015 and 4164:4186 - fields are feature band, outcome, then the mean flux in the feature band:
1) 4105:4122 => 0.07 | 14.9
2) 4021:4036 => -0.03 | 16.6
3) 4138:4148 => -0.05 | 16.7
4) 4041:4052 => -0.05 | 17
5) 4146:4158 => -0.04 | 16.4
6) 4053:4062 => 0.01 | 15.9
